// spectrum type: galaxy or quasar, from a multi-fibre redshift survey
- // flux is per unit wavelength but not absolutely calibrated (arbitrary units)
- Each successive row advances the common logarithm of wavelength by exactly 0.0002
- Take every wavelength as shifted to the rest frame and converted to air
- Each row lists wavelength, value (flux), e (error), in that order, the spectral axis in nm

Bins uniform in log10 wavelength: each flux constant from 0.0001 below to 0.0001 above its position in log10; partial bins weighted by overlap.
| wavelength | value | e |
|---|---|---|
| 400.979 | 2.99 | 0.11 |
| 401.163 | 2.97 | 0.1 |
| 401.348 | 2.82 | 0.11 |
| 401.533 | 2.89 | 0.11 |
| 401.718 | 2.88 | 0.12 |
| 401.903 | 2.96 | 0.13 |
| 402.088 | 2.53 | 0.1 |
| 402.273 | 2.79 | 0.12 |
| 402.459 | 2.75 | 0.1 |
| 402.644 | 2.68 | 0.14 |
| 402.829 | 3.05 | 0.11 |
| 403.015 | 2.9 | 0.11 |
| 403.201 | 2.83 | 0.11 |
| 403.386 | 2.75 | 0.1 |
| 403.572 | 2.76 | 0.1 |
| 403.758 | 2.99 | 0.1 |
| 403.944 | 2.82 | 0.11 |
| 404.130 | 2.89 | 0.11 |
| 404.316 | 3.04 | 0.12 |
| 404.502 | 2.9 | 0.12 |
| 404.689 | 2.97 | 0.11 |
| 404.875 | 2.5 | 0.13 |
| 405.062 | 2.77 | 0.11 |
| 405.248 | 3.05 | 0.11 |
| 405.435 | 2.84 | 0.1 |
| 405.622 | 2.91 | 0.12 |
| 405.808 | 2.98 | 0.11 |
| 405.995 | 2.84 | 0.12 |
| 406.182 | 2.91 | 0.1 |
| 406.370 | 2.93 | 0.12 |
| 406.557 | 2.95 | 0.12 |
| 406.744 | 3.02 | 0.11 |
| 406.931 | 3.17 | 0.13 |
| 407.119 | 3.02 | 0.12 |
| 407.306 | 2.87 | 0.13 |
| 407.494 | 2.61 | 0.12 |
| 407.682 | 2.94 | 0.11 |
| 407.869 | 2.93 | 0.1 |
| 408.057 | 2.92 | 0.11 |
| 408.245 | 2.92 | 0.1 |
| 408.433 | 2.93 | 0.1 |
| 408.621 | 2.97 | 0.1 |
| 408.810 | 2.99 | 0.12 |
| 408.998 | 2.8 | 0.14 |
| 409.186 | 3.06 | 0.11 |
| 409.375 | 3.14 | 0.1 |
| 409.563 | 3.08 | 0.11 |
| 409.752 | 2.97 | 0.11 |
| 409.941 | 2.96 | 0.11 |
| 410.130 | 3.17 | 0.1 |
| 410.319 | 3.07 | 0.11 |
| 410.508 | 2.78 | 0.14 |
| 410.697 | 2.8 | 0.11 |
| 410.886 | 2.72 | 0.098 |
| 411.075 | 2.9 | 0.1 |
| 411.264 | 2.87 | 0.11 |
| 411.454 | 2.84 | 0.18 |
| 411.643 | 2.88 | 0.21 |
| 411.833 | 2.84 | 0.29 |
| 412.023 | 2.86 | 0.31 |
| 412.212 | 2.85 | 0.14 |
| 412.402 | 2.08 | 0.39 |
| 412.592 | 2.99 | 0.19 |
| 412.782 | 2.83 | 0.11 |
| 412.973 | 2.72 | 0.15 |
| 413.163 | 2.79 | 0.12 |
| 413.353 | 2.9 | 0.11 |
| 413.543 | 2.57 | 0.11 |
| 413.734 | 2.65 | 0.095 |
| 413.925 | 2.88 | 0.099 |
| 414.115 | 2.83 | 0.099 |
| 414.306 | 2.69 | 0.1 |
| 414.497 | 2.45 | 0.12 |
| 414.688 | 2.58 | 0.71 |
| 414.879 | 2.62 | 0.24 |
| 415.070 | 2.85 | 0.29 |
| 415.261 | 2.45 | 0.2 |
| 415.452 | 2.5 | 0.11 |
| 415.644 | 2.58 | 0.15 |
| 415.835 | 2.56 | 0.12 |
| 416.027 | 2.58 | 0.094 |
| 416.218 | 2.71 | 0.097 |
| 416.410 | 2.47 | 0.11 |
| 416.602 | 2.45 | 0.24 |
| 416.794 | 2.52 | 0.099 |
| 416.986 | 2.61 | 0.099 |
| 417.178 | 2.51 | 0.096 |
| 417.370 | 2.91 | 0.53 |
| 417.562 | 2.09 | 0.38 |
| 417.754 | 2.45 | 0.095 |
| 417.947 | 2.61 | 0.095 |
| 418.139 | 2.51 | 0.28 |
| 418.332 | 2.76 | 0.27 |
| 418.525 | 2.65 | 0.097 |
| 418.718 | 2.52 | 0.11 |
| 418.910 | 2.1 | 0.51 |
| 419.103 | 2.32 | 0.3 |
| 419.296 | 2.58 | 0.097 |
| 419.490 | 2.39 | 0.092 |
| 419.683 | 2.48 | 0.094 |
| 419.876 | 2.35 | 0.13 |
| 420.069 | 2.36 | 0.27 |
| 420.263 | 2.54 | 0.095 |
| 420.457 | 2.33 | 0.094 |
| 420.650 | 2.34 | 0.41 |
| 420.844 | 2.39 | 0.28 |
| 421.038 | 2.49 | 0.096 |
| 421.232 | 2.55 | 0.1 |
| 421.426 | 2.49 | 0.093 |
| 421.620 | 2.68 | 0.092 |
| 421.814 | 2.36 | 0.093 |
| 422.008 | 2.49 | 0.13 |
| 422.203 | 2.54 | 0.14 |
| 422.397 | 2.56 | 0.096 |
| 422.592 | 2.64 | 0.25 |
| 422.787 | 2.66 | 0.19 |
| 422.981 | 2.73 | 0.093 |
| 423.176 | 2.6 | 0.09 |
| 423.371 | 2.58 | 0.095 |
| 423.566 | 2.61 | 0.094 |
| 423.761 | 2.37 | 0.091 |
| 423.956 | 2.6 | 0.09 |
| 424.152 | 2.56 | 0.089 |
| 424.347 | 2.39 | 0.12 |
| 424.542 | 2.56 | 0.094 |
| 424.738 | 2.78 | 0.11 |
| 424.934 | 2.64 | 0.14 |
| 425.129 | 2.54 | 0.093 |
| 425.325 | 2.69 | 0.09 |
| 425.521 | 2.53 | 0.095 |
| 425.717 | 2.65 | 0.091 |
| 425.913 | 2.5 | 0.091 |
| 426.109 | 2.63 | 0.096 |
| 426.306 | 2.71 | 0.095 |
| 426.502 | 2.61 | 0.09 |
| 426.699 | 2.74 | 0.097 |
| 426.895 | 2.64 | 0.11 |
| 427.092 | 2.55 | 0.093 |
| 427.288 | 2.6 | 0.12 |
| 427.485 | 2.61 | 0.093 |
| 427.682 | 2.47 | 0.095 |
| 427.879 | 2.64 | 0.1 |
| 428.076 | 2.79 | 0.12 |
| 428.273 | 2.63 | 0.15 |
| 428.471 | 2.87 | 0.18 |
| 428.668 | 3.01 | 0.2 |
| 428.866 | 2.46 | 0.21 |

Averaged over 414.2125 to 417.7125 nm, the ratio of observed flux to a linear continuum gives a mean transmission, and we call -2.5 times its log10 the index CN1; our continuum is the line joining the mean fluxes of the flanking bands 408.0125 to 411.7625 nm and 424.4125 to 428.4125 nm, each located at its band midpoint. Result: 0.106 mag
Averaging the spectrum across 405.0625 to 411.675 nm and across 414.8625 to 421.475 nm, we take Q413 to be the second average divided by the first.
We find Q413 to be 0.9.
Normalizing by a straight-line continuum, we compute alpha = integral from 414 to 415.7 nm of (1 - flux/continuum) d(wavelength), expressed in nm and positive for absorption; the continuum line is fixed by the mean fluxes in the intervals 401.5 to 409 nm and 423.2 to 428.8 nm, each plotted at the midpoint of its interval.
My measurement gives 0.088 nm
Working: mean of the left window 2.88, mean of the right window 2.62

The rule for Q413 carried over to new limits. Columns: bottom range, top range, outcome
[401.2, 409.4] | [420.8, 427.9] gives 0.89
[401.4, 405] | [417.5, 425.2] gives 0.88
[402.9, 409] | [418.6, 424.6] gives 0.86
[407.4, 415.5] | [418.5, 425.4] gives 0.89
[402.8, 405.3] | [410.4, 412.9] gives 0.97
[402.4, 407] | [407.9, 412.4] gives 1.01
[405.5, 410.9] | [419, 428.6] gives 0.87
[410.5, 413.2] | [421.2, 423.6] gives 0.93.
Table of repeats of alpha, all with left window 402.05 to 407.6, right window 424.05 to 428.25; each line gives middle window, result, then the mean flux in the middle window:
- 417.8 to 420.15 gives 0.20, 2.47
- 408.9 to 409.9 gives -0.07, 3.01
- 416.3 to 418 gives 0.13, 2.51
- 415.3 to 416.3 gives 0.06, 2.58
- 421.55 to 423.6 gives 0.05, 2.58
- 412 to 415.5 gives 0.09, 2.69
